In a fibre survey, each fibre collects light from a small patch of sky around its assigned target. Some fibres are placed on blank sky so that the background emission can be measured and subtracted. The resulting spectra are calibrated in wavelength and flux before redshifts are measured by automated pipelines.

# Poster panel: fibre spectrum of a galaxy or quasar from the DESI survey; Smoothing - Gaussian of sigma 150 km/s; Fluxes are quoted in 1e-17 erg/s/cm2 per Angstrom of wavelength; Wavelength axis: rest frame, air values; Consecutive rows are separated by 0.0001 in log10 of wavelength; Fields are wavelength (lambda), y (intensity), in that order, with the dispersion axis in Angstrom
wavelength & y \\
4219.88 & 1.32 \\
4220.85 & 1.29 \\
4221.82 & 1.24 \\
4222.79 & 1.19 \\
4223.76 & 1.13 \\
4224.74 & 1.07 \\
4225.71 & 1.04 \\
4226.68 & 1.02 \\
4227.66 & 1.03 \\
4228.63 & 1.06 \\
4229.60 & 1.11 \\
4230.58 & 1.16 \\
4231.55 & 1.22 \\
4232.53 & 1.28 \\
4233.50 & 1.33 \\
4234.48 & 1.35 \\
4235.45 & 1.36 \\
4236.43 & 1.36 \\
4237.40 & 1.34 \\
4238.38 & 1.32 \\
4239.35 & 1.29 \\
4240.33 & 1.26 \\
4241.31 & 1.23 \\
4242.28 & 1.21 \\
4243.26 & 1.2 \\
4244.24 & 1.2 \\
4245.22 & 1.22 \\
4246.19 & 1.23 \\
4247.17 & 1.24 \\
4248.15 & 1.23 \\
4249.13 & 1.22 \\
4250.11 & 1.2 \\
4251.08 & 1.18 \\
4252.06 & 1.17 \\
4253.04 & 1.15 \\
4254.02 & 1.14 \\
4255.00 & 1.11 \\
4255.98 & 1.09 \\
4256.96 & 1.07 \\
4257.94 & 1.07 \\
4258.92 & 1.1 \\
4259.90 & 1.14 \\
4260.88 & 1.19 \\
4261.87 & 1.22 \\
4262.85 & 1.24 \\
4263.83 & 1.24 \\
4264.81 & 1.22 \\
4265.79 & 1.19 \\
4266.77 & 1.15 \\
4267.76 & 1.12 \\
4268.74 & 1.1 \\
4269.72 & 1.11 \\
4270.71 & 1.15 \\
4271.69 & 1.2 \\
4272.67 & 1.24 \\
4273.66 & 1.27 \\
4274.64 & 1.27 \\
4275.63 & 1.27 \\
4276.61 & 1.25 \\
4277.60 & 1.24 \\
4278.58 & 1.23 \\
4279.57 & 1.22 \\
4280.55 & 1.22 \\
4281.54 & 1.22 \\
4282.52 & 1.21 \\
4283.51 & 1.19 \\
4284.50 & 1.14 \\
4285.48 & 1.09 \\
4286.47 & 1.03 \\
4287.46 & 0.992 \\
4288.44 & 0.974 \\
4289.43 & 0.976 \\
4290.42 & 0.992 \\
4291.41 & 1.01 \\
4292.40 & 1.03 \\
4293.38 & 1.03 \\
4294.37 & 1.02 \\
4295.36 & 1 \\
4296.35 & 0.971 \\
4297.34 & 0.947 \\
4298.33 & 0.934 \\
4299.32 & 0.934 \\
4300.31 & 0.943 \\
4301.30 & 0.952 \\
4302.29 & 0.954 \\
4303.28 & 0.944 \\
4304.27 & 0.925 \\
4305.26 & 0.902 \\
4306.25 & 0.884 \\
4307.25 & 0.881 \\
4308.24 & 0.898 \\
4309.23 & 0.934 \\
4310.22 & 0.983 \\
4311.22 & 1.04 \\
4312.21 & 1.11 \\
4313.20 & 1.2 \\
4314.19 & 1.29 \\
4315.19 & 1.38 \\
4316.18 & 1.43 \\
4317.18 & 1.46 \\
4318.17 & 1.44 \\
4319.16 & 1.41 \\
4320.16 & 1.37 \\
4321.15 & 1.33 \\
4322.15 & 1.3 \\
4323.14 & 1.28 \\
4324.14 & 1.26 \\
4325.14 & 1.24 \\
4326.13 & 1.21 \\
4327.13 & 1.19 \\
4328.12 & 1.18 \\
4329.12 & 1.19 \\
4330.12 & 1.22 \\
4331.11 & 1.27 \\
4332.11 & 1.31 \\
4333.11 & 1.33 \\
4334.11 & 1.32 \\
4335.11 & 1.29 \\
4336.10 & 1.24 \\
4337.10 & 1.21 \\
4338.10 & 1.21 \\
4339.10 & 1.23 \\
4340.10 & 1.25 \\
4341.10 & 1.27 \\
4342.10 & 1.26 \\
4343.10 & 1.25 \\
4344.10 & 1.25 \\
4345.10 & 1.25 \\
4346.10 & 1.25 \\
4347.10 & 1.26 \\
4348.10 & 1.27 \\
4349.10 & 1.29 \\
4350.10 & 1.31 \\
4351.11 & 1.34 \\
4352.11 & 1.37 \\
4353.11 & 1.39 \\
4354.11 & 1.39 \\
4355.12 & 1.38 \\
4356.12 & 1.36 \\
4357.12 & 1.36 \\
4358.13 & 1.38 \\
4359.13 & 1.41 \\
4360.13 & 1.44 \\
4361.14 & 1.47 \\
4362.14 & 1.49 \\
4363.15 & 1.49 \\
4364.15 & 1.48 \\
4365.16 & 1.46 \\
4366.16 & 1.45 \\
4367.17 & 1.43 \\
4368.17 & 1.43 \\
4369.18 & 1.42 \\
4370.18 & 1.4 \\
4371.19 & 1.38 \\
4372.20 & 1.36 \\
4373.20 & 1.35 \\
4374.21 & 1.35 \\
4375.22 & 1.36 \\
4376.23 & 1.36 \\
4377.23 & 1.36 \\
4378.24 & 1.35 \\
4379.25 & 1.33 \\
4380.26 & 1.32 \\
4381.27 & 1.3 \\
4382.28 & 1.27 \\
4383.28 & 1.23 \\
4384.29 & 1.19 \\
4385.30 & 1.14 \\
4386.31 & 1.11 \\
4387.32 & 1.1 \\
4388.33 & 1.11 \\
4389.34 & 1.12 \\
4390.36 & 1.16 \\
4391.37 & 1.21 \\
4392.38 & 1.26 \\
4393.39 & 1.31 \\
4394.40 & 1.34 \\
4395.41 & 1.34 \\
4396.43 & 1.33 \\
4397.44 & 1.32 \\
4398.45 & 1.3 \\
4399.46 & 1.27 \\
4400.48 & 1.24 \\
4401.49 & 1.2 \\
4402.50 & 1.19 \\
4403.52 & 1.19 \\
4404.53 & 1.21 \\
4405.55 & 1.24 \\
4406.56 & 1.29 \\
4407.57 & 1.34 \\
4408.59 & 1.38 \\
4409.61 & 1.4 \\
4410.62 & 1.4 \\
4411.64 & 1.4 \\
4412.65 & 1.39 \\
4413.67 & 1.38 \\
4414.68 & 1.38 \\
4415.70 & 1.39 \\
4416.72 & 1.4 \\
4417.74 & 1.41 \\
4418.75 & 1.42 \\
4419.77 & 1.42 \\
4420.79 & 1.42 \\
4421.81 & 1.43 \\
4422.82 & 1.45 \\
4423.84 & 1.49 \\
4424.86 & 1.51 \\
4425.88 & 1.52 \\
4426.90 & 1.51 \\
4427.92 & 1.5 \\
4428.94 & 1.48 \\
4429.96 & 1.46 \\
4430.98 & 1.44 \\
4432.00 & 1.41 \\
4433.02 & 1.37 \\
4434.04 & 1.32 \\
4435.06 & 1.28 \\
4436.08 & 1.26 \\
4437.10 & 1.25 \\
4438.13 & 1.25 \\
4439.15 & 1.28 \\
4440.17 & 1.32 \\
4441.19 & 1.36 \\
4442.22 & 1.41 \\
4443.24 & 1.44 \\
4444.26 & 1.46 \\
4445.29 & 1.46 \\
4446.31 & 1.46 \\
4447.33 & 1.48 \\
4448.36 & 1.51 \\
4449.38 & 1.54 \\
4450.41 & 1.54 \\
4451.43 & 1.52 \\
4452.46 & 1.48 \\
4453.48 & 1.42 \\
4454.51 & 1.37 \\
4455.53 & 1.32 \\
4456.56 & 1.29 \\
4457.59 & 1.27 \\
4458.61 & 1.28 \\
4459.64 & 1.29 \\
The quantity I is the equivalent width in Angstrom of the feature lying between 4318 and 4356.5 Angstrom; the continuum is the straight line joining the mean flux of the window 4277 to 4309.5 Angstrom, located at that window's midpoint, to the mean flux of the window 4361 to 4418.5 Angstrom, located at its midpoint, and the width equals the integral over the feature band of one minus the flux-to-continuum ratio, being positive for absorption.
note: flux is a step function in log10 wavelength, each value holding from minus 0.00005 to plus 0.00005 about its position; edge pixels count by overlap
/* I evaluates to -4.2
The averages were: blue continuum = 1.03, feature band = 1.28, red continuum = 1.32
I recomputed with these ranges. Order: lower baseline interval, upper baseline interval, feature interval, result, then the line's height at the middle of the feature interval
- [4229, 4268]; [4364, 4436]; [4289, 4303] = 3.05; 1.25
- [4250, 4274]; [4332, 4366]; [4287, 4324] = 4.88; 1.25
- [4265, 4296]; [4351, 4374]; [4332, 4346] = 0.74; 1.33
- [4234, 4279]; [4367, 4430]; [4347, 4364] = -1.13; 1.3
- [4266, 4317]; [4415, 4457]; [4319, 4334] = -1.33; 1.17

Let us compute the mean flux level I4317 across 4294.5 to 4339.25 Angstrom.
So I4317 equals 1.15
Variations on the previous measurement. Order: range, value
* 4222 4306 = 1.14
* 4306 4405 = 1.28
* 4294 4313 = 0.959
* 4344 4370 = 1.38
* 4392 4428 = 1.36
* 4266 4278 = 1.2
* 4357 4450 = 1.36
